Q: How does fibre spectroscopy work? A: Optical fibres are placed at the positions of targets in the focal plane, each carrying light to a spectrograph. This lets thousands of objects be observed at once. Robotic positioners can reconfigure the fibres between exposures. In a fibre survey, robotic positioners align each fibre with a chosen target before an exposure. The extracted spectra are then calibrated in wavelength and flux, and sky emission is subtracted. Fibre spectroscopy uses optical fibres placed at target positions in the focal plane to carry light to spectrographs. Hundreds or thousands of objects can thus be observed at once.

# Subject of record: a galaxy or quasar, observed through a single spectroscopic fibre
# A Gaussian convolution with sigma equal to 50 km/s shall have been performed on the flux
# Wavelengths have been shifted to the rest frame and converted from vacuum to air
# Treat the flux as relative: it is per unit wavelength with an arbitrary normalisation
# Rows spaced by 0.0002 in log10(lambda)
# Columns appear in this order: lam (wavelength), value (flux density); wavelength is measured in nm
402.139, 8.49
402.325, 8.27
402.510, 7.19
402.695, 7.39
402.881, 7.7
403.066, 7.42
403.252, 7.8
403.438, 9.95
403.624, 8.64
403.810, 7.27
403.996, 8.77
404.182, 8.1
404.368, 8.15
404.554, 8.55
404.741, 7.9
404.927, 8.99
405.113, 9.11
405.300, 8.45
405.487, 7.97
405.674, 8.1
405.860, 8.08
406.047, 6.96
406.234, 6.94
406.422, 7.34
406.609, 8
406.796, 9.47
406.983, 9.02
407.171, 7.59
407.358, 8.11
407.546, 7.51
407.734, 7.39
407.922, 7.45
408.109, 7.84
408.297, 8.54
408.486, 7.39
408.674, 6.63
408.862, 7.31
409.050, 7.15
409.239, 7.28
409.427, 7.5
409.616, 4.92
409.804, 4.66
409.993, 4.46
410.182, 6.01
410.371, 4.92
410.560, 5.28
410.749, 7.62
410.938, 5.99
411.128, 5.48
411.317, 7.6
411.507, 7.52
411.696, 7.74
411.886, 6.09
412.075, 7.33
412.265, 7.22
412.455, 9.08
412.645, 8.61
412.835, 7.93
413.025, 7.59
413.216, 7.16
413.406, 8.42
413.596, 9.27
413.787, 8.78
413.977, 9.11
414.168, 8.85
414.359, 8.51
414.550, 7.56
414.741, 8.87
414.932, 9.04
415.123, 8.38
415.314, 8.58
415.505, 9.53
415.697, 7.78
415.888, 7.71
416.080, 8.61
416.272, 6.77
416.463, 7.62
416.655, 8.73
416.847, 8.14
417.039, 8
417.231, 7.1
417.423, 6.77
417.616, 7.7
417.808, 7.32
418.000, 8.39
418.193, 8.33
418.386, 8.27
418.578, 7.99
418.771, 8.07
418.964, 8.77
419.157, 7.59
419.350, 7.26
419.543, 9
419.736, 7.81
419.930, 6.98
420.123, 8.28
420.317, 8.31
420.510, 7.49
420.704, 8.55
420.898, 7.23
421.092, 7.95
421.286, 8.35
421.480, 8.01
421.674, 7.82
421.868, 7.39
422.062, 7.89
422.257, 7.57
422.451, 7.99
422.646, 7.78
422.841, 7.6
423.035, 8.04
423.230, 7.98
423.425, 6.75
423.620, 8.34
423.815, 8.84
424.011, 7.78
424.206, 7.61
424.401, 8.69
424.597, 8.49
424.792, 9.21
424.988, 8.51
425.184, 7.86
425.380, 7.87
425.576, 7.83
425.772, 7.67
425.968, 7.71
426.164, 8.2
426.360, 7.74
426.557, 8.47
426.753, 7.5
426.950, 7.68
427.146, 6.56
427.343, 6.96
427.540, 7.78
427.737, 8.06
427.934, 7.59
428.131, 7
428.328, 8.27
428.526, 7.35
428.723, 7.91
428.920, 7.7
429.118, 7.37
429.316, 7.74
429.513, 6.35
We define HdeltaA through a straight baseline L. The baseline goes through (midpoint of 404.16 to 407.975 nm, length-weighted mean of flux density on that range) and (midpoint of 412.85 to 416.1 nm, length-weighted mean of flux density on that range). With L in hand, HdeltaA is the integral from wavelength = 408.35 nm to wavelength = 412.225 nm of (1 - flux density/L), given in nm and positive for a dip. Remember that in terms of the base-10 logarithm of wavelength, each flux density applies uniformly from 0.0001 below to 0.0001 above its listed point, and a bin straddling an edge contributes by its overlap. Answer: 0.83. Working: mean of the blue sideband 8.06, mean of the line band 6.48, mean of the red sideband 8.44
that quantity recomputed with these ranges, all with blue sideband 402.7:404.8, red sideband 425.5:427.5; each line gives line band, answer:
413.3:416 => -0.23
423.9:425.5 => -0.12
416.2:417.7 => 0.05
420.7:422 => -0.02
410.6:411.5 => 0.15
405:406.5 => 0.04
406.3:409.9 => 0.29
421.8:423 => 0.00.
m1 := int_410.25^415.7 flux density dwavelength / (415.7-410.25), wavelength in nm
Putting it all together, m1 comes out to 7.78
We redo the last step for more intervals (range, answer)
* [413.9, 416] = 8.53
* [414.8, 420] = 8.02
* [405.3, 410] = 7.42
